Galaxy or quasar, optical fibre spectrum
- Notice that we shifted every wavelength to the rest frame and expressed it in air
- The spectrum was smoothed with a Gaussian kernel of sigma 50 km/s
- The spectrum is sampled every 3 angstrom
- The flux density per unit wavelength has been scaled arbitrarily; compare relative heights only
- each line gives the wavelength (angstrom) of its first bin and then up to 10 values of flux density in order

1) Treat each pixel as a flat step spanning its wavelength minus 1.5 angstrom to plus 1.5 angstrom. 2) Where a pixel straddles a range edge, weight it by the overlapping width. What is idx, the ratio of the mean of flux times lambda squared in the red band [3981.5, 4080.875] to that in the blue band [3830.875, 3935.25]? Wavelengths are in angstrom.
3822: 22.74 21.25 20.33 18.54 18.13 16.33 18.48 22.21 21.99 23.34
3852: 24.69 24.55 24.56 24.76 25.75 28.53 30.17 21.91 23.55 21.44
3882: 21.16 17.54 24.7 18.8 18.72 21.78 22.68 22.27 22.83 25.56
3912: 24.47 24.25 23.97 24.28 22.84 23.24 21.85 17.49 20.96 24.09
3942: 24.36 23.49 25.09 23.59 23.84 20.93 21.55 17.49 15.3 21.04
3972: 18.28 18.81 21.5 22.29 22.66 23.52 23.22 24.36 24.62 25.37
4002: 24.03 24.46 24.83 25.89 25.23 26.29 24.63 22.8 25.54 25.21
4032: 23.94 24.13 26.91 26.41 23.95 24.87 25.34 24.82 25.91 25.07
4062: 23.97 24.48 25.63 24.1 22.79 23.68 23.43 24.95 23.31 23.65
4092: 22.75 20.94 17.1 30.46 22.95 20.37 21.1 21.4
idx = 1.2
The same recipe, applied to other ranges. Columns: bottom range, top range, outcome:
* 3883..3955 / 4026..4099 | 1.15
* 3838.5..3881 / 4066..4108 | 1.09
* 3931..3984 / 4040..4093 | 1.21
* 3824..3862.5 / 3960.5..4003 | 1.08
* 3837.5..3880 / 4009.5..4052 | 1.15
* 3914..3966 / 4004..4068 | 1.18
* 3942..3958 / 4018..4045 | 1.10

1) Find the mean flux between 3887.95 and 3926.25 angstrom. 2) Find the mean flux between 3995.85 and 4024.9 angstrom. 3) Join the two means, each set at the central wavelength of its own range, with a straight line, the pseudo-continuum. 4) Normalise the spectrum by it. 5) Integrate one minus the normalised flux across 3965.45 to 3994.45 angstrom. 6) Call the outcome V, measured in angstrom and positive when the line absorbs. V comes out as 3.5 angstrom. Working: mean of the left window 22.8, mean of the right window 24.8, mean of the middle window 21.3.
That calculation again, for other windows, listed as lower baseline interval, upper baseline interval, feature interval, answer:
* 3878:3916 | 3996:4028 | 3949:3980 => 4.37 angstrom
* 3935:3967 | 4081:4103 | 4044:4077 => -2.31 angstrom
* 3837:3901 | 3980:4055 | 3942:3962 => 0.65 angstrom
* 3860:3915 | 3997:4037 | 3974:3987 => 1.44 angstrom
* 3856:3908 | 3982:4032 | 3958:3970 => 2.58 angstrom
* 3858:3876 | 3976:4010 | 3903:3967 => 5.68 angstrom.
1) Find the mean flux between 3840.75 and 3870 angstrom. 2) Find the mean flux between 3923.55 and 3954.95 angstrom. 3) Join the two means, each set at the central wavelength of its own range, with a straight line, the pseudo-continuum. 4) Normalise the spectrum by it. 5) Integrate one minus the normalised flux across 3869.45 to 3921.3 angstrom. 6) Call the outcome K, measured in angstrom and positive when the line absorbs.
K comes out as 2.45 angstrom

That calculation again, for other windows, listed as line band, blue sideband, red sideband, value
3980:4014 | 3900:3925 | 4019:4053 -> 0.5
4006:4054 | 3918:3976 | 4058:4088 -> -3.7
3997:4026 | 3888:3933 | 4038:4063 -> -0.5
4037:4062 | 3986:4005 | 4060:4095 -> -1.4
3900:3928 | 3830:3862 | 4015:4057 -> -1.1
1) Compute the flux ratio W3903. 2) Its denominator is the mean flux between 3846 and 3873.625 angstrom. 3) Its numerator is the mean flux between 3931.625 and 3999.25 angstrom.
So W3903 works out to 0.9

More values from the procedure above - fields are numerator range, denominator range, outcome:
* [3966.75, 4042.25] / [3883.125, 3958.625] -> 1.05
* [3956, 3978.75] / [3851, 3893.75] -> 0.82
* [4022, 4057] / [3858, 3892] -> 1.06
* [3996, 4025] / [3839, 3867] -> 1.05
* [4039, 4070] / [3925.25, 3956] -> 1.10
